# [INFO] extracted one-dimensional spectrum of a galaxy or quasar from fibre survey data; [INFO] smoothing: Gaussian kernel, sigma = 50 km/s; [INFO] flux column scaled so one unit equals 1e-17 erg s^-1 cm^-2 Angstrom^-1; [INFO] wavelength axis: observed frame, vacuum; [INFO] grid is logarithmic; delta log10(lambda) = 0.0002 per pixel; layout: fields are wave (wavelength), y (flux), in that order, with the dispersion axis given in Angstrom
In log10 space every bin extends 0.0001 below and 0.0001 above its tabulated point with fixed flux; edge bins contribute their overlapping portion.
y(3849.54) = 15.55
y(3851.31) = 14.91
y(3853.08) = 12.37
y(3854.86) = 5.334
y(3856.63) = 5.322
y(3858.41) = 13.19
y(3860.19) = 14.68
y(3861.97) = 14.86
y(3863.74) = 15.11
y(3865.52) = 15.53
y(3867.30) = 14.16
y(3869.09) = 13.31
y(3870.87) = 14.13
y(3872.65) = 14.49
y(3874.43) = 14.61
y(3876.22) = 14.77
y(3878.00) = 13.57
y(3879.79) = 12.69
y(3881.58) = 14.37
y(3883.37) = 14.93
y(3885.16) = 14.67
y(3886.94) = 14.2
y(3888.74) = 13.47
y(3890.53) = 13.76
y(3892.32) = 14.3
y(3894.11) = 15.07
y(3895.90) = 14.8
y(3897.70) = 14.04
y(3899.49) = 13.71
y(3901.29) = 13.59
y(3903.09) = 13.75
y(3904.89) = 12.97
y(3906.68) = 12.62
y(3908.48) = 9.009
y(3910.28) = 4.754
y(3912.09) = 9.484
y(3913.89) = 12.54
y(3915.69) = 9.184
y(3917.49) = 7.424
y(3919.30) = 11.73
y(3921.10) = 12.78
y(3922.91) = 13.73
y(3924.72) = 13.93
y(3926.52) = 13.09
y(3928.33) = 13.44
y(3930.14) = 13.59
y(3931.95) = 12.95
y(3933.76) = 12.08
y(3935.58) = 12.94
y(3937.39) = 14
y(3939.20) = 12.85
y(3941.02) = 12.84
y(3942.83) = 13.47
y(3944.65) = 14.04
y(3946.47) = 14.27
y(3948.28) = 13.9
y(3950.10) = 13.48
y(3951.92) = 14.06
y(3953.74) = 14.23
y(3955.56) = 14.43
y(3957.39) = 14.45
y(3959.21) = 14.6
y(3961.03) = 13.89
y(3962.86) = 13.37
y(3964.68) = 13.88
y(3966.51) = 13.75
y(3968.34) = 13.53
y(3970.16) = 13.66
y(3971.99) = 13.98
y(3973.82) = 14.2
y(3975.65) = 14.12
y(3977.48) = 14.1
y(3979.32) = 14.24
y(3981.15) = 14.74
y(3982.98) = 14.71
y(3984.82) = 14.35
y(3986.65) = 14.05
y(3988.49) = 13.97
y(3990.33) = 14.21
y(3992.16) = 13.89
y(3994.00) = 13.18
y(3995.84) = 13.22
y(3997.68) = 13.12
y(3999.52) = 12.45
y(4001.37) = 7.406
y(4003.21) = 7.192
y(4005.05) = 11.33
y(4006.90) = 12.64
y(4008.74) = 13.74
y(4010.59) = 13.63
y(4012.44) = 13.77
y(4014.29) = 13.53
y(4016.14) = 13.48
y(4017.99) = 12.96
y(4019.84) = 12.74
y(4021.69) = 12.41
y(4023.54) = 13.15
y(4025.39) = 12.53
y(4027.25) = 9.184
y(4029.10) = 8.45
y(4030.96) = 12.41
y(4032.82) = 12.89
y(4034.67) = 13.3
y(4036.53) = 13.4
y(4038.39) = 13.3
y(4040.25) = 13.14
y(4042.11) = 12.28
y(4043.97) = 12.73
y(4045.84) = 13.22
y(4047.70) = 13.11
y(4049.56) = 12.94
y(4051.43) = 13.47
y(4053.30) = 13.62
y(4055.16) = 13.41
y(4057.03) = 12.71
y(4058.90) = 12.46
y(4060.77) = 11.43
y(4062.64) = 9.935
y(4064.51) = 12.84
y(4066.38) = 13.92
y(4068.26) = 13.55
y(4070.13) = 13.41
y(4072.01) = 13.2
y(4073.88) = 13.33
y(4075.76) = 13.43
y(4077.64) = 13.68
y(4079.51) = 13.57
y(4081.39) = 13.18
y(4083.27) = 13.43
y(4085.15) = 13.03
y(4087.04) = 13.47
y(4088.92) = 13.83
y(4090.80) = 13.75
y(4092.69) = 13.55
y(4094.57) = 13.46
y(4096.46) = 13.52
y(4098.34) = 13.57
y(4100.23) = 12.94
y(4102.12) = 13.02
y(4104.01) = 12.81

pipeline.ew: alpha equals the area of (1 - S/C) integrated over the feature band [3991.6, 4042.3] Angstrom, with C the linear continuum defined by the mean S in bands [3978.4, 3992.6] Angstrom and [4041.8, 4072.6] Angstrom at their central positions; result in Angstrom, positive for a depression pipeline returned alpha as 5.0 Angstrom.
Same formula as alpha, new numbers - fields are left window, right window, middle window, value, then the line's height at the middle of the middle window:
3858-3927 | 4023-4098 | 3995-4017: 1.4 Angstrom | 13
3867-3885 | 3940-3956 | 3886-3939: 5.5 Angstrom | 14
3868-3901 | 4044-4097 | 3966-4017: 1.4 Angstrom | 13.6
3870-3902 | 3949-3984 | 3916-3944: 2.9 Angstrom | 14.1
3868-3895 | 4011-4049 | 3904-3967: 4.2 Angstrom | 13.6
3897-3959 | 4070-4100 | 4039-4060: 0.4 Angstrom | 13.3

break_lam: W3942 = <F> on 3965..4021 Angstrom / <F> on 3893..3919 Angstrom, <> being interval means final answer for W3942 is 1.13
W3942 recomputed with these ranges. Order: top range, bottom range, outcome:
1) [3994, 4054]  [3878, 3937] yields 0.98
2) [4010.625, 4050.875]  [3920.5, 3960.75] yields 0.93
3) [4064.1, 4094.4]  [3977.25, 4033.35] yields 1.06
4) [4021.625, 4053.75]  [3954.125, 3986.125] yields 0.89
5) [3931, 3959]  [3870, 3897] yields 0.96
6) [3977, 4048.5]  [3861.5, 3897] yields 0.89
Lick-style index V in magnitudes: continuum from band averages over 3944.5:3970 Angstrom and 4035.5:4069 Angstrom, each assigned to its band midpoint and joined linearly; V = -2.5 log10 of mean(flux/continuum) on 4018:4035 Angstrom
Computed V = 0.11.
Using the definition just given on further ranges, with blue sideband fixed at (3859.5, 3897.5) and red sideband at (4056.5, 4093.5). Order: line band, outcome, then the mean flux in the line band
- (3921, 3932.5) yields 0.05 mag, 13.4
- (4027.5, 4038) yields 0.12 mag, 12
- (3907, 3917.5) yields 0.48 mag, 9.06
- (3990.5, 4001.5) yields 0.07 mag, 12.7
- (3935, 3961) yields 0.00 mag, 13.8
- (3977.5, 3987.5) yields -0.05 mag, 14.4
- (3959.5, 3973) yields 0.00 mag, 13.8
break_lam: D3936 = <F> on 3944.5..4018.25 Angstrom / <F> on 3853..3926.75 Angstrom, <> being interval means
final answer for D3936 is 1.05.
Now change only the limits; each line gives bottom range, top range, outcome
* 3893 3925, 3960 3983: 1.17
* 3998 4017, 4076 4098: 1.13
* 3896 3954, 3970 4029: 1.03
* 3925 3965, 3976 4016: 0.96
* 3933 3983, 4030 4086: 0.94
